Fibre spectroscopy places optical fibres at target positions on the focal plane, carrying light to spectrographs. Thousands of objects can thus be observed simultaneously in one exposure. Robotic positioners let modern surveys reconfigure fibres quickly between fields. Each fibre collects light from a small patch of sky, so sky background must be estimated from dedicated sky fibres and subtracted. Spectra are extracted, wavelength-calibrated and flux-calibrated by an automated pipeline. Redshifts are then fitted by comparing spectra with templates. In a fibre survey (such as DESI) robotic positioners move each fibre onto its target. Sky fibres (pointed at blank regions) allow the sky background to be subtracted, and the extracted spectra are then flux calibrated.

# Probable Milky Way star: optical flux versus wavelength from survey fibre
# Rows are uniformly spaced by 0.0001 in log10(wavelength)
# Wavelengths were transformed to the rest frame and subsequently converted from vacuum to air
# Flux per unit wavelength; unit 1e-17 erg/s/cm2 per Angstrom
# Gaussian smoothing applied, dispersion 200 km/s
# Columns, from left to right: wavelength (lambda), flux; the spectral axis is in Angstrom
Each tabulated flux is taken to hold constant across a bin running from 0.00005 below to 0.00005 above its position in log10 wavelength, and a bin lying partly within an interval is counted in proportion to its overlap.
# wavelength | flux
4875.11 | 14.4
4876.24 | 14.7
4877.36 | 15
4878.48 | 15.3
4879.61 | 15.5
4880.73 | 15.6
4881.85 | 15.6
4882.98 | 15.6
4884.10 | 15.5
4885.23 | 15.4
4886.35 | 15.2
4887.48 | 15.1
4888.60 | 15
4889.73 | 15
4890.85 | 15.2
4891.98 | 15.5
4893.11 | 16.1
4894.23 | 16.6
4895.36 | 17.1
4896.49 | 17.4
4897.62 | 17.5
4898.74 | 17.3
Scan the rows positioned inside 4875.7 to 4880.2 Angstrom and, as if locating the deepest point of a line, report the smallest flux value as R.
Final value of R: 14.7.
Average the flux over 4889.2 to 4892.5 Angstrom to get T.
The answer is 15.2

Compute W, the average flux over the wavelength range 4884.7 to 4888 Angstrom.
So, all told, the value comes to 15.2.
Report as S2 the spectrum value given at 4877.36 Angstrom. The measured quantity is 15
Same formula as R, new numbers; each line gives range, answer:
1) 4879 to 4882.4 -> 15.5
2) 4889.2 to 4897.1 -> 15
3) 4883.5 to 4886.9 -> 15.2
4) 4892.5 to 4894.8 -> 16.1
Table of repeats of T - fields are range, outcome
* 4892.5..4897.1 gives 16.8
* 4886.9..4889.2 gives 15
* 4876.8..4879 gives 15.2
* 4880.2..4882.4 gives 15.6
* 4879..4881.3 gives 15.6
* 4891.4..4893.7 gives 15.8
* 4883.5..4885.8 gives 15.5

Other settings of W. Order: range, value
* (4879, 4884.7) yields 15.5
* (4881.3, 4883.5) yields 15.6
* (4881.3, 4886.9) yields 15.5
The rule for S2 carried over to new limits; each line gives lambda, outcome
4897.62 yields 17.5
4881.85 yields 15.6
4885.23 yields 15.4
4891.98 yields 15.5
